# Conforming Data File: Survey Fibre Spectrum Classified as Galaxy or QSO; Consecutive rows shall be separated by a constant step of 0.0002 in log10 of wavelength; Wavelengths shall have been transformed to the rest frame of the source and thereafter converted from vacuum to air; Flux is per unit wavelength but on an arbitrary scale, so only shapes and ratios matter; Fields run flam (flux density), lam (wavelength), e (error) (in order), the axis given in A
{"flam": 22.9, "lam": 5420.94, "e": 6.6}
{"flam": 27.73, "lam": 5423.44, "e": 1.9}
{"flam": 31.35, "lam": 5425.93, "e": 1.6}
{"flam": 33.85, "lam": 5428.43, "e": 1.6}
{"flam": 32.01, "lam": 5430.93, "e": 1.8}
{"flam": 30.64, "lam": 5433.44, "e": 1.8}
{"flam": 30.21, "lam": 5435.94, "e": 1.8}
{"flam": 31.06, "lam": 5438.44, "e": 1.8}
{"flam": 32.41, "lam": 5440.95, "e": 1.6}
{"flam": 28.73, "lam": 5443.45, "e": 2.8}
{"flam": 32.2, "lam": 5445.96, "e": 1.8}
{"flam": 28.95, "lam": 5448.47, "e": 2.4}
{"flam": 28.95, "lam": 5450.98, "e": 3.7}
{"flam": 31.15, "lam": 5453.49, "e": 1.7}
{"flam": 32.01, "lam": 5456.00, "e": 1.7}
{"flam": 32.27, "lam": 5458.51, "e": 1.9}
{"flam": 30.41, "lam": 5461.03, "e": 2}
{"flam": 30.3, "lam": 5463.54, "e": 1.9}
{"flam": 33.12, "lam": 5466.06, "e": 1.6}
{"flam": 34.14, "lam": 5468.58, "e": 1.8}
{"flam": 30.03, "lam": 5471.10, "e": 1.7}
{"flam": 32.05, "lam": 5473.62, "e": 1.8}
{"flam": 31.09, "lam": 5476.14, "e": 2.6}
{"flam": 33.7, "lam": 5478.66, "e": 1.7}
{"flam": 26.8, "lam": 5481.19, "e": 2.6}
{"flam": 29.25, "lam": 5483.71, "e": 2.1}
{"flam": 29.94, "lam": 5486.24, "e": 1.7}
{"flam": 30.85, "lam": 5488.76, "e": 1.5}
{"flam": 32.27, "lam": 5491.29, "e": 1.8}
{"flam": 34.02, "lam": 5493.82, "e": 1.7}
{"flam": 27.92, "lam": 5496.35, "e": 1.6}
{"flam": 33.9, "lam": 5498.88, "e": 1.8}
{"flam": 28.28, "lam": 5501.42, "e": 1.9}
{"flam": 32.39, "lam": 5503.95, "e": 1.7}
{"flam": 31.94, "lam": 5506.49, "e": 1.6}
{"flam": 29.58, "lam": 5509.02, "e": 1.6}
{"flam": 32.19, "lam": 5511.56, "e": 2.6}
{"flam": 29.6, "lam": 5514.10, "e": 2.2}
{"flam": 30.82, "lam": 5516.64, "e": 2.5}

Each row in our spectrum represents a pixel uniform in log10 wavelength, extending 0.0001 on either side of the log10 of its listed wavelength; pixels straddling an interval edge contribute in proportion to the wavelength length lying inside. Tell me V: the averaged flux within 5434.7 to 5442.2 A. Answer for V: 31.2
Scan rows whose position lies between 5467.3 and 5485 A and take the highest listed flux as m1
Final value 34.14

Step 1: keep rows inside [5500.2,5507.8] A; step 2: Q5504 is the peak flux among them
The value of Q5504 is 32.39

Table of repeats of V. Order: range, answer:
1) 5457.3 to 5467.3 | 31.5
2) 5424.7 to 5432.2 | 32.4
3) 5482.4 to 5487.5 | 29.6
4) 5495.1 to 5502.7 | 30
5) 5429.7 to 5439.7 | 31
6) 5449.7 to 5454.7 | 30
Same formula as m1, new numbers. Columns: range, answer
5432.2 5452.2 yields 32.41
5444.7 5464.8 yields 32.27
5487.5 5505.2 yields 34.02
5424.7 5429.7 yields 33.85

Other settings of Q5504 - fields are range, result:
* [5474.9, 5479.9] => 33.7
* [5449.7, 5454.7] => 31.15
